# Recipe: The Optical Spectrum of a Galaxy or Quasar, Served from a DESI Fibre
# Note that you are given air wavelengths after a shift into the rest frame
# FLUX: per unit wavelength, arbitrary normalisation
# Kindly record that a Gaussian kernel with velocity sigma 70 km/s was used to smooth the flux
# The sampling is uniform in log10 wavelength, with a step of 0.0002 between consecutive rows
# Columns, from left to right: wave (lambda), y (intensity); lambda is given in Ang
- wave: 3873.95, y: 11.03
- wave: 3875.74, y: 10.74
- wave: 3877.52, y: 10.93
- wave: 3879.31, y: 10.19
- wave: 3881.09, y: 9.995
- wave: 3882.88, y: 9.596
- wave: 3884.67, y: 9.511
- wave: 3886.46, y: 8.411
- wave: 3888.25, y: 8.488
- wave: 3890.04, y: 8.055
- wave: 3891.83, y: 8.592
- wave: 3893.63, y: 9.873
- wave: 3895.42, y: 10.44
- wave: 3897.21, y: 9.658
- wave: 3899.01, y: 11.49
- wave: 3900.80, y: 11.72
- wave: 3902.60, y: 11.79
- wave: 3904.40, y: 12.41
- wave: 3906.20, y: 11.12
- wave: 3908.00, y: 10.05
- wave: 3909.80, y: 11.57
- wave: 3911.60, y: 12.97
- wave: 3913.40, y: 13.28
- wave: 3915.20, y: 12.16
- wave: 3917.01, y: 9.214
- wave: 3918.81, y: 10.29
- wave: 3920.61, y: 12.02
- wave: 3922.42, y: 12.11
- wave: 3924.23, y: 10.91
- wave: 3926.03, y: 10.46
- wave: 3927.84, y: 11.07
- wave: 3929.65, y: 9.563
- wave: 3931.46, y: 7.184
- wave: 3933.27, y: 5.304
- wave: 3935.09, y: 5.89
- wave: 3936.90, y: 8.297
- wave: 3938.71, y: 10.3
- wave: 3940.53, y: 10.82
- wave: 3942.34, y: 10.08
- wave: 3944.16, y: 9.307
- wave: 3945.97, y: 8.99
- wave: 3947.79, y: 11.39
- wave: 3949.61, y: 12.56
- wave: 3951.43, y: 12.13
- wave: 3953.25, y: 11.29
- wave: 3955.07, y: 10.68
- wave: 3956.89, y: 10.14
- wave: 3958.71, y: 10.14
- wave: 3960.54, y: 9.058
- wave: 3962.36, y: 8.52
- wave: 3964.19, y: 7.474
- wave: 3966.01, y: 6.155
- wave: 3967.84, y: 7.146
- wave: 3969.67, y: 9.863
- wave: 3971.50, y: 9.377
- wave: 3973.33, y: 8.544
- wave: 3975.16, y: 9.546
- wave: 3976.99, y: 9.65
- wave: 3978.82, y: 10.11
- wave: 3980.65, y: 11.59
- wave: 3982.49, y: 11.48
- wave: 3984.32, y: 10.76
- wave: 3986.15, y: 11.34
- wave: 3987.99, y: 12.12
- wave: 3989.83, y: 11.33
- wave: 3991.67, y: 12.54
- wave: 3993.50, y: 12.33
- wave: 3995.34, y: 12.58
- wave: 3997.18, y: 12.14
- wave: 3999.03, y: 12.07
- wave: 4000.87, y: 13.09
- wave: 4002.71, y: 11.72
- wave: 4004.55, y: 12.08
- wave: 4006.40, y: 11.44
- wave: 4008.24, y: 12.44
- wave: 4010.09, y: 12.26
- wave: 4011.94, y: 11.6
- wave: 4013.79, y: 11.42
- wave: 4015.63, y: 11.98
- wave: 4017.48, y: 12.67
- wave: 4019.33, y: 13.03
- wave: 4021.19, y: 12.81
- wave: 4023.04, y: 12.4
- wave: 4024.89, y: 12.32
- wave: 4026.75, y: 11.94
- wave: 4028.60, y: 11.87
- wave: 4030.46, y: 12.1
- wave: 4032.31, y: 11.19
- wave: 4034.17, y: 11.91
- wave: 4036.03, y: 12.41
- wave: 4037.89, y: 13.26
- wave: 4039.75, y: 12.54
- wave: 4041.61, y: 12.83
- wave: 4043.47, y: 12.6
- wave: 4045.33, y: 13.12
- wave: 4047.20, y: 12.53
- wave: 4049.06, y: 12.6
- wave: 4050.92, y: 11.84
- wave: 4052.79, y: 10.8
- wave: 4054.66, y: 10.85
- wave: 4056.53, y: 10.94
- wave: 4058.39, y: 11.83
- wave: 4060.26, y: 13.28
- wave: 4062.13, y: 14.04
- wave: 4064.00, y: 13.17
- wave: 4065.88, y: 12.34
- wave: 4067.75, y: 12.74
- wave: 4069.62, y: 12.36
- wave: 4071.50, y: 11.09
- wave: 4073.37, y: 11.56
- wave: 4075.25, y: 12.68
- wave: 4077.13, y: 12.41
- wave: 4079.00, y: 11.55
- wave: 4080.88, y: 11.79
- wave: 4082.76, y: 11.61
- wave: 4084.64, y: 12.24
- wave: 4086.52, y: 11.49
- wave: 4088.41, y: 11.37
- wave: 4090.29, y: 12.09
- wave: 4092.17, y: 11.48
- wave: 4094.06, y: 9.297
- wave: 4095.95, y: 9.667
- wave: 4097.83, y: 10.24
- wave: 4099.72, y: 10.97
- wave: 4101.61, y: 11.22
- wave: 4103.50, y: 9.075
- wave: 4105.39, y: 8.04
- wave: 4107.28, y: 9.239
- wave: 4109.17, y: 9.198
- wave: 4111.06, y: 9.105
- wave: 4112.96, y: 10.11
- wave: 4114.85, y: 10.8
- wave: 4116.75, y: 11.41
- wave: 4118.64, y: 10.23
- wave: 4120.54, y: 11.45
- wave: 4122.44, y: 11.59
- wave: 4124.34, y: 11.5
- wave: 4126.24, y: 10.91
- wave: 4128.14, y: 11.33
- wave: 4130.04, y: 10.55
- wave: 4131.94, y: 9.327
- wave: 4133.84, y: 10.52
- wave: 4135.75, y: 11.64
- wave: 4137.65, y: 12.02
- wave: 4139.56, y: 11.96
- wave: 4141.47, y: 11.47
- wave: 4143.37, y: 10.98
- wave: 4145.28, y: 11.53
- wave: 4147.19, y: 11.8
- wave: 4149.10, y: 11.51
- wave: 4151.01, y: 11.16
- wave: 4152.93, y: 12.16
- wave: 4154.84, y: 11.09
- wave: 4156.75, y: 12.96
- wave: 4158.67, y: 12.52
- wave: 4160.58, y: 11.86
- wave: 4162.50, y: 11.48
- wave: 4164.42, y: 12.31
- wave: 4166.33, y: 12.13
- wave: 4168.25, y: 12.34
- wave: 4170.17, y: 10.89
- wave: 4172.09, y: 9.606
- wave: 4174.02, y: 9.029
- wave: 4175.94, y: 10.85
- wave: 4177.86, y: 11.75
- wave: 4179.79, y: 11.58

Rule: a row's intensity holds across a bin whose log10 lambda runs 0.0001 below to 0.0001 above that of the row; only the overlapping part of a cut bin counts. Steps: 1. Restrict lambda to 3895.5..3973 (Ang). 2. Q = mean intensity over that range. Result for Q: 10.1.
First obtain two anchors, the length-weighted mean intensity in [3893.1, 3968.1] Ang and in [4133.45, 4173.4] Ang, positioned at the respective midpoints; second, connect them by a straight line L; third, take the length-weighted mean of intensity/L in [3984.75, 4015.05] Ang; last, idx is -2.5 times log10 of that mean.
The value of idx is -0.13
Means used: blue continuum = 10.2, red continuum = 11.6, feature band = 12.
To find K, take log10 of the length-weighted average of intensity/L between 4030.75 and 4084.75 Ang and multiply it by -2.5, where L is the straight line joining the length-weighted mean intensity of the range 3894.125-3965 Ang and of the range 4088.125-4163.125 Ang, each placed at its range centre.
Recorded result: -0.141 mag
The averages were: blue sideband 10.4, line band 12.2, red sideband 10.9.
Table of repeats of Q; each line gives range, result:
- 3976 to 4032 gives 11.9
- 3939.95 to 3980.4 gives 9.7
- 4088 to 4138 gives 10.5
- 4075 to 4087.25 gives 11.9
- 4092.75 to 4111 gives 9.67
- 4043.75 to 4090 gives 12.1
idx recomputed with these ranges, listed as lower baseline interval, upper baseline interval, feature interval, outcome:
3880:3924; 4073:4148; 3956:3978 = 0.214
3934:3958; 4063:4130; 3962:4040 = -0.082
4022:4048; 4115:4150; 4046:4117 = 0.050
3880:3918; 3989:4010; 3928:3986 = 0.203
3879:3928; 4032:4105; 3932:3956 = 0.125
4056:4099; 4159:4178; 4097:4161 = 0.054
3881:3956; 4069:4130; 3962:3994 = 0.051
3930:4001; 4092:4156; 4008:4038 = -0.182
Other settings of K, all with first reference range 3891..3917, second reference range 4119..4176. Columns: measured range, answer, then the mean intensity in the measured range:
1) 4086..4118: 0.105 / 10.3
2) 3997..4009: -0.084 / 12.1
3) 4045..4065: -0.090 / 12.2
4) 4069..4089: -0.050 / 11.8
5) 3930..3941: 0.373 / 7.93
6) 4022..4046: -0.100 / 12.3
